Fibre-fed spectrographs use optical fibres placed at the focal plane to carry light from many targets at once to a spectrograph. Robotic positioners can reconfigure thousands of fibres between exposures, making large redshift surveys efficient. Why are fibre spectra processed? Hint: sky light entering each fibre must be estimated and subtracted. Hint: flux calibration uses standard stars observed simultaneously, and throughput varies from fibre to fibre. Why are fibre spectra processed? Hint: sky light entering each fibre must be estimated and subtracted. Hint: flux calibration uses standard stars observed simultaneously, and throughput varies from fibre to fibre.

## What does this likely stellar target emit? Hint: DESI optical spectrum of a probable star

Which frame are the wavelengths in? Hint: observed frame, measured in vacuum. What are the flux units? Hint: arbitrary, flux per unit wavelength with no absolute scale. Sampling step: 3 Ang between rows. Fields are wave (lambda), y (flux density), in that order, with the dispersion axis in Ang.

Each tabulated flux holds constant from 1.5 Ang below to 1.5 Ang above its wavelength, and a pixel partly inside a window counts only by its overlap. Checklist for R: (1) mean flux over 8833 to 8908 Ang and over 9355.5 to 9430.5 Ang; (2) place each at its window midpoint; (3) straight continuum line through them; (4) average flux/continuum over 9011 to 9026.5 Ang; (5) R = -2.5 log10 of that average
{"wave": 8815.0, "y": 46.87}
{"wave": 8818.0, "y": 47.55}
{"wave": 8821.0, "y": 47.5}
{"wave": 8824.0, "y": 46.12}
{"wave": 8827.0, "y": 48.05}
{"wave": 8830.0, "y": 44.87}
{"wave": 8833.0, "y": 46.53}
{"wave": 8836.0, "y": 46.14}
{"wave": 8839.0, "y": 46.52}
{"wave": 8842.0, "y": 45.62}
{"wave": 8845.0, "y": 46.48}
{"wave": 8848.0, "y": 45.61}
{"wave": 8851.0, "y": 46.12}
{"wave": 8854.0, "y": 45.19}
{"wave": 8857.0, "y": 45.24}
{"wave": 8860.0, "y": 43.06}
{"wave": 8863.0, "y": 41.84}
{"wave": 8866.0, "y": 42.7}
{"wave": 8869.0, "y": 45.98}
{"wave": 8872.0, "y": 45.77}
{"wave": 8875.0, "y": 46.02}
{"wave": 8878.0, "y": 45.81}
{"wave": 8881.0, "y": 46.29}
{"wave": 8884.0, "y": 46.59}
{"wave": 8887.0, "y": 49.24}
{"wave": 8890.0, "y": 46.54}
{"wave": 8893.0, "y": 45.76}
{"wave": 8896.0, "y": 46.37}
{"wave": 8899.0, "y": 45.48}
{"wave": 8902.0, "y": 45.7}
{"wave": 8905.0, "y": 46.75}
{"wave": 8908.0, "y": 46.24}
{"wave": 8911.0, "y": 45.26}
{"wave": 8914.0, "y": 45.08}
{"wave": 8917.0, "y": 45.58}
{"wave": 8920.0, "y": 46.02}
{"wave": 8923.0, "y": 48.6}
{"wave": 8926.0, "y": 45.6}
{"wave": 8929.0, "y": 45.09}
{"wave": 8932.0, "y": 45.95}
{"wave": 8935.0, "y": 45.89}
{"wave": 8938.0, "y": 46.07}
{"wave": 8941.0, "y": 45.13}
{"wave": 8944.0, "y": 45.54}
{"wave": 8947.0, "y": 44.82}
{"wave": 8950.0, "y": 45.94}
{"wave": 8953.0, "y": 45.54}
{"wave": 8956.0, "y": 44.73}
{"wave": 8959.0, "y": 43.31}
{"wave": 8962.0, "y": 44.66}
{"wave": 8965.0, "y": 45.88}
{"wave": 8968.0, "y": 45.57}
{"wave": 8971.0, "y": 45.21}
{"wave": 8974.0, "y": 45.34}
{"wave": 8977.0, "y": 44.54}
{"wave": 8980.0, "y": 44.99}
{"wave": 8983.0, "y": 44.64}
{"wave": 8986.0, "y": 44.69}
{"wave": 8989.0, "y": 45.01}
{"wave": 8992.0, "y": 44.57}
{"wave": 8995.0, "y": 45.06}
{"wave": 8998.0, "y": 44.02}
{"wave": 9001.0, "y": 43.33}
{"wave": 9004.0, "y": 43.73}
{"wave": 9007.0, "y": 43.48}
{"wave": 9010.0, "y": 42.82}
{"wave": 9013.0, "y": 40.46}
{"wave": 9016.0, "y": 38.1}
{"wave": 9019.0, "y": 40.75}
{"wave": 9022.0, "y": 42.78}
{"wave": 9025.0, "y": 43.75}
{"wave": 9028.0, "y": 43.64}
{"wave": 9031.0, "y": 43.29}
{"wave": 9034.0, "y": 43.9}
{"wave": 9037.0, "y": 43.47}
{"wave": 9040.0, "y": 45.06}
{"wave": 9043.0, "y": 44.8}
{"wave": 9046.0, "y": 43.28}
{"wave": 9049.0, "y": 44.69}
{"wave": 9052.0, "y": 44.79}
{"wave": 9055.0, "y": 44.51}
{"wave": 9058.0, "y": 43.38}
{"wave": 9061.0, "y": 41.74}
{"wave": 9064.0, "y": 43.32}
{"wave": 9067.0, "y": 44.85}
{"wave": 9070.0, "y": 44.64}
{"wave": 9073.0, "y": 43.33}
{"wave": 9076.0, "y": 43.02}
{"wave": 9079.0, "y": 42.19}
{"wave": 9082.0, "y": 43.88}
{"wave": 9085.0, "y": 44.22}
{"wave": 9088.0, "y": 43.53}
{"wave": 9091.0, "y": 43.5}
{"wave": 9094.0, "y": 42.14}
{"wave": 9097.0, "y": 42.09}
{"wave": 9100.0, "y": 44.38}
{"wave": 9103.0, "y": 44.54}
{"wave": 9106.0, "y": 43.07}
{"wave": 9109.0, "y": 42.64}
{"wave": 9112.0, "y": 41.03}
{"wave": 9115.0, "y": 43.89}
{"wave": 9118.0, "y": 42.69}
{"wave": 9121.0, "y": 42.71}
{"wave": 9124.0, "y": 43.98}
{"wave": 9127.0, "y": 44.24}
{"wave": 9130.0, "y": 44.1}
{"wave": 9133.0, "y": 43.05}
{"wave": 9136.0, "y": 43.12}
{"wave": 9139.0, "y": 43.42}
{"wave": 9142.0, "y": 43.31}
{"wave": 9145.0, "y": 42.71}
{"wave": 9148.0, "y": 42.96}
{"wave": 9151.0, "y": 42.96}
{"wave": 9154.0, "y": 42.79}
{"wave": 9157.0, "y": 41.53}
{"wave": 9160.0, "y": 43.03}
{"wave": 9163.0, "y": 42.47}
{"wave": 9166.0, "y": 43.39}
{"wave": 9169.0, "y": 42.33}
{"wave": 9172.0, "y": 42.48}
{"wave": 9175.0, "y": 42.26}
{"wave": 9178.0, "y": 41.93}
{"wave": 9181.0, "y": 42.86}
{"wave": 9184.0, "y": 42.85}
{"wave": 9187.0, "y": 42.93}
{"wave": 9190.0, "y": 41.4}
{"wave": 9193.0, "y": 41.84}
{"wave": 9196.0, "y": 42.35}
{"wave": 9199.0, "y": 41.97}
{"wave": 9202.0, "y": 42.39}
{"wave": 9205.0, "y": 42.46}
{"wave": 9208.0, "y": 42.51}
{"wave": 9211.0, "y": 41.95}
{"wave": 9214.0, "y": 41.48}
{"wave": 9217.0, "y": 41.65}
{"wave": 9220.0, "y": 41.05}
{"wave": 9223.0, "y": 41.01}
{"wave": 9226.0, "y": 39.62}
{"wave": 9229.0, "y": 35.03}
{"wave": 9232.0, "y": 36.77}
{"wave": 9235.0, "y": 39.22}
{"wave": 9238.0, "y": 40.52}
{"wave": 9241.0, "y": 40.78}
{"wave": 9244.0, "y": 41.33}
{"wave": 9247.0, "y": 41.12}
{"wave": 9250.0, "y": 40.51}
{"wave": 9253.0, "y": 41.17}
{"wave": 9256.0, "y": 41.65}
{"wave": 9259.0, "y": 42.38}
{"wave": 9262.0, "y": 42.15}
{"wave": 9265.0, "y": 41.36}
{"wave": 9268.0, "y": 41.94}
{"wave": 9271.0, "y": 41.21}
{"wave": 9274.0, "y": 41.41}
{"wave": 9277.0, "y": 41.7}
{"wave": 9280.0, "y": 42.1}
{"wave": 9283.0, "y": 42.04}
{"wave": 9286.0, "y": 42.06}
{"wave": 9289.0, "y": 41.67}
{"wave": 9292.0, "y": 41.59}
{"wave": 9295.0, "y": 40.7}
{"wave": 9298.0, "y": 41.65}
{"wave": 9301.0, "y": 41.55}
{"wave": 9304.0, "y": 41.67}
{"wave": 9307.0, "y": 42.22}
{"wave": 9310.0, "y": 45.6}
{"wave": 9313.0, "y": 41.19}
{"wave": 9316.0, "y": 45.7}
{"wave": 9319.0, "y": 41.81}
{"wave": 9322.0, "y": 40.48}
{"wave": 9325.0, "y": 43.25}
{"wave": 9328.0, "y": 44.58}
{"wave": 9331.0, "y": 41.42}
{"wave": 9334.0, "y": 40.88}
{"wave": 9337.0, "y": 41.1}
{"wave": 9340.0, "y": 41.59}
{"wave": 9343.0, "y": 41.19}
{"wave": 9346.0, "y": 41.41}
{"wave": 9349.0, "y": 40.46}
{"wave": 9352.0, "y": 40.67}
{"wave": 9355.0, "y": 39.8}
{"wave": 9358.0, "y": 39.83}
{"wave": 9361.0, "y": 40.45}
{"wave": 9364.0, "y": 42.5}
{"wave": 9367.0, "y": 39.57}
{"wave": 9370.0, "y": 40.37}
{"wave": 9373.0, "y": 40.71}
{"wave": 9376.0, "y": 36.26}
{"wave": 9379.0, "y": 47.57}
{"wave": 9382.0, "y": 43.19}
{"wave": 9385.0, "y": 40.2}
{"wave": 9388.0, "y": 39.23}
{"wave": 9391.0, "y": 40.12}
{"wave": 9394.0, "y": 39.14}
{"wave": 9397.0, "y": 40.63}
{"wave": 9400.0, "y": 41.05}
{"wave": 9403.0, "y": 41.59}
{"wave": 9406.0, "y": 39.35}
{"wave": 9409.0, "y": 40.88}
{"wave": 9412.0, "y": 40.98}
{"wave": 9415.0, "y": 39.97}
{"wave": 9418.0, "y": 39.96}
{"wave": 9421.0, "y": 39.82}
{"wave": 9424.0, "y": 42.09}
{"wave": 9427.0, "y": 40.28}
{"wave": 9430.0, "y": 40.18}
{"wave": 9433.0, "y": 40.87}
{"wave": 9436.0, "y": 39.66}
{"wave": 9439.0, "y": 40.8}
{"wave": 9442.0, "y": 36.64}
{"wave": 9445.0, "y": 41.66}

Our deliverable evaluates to 0.08 mag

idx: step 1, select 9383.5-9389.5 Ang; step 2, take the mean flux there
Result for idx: 39.7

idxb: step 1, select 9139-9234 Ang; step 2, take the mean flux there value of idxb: 41.8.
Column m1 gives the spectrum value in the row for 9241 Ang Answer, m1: 40.78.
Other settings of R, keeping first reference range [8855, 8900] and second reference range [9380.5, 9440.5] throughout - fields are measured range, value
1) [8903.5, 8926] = -0.02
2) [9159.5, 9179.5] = 0.01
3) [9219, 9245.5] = 0.07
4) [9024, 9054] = 0.00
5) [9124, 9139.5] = -0.01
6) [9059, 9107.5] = 0.00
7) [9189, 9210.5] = 0.01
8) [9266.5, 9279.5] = 0.00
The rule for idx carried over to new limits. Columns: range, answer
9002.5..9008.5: 43.6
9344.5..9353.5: 40.8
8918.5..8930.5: 46.3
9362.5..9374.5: 40.8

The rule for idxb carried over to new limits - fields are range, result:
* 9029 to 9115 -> 43.6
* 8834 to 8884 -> 45.3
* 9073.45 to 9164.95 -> 43.1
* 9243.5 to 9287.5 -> 41.6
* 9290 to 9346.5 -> 42.1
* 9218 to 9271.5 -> 40.5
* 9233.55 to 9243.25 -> 40.3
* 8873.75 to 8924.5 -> 46.3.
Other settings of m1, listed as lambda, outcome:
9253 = 41.17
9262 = 42.15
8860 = 43.06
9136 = 43.12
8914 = 45.08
